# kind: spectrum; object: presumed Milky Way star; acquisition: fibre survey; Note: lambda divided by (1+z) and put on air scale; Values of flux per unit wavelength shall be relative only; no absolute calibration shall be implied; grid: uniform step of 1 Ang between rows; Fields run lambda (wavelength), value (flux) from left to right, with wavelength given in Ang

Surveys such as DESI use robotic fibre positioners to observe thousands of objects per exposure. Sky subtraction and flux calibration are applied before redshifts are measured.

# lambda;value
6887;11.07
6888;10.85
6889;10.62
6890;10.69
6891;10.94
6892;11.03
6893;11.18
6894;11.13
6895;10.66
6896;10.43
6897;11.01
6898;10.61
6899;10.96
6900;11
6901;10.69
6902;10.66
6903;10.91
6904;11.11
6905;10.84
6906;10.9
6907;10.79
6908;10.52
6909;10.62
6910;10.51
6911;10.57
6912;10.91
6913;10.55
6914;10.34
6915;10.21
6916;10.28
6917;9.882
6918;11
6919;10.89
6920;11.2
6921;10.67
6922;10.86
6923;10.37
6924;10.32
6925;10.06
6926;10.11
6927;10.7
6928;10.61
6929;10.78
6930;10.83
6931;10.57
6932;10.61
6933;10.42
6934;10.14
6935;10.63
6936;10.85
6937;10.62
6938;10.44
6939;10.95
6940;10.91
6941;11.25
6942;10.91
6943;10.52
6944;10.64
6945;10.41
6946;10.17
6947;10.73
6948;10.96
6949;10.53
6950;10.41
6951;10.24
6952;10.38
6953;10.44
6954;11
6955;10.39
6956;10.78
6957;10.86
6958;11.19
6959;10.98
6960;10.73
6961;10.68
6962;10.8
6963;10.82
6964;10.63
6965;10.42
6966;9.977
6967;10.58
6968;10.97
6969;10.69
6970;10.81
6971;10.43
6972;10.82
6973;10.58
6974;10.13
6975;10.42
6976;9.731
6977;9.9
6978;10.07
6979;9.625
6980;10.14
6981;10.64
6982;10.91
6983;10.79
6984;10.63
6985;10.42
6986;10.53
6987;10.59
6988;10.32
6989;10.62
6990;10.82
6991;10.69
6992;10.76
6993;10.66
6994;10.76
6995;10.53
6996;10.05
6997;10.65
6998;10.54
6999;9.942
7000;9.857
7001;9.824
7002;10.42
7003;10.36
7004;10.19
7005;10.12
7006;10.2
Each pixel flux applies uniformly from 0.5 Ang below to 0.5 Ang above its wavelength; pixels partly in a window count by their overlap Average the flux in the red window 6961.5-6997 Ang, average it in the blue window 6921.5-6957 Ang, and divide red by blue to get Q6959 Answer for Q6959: 1.0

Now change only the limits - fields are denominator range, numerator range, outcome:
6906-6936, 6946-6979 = 1.00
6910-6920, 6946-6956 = 1.00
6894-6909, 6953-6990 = 0.98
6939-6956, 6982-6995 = 1.00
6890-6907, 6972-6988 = 0.95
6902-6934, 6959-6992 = 0.99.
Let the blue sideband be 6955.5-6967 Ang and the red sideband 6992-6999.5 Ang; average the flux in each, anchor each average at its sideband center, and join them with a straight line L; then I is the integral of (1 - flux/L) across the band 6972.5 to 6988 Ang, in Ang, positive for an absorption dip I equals 0.3 Ang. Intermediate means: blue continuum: 10.7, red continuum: 10.5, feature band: 10.3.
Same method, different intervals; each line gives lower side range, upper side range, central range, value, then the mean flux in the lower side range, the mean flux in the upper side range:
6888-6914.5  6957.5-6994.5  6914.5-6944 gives 0.2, 10.8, 10.5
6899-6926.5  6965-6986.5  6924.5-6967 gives -0.4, 10.6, 10.4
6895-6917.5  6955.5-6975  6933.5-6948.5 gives 0.0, 10.7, 10.7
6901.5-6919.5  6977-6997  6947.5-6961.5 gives -0.2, 10.6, 10.5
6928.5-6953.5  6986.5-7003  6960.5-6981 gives 0.2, 10.6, 10.4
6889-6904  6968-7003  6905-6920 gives 0.2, 10.9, 10.4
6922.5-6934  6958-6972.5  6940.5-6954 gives 0.0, 10.5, 10.7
